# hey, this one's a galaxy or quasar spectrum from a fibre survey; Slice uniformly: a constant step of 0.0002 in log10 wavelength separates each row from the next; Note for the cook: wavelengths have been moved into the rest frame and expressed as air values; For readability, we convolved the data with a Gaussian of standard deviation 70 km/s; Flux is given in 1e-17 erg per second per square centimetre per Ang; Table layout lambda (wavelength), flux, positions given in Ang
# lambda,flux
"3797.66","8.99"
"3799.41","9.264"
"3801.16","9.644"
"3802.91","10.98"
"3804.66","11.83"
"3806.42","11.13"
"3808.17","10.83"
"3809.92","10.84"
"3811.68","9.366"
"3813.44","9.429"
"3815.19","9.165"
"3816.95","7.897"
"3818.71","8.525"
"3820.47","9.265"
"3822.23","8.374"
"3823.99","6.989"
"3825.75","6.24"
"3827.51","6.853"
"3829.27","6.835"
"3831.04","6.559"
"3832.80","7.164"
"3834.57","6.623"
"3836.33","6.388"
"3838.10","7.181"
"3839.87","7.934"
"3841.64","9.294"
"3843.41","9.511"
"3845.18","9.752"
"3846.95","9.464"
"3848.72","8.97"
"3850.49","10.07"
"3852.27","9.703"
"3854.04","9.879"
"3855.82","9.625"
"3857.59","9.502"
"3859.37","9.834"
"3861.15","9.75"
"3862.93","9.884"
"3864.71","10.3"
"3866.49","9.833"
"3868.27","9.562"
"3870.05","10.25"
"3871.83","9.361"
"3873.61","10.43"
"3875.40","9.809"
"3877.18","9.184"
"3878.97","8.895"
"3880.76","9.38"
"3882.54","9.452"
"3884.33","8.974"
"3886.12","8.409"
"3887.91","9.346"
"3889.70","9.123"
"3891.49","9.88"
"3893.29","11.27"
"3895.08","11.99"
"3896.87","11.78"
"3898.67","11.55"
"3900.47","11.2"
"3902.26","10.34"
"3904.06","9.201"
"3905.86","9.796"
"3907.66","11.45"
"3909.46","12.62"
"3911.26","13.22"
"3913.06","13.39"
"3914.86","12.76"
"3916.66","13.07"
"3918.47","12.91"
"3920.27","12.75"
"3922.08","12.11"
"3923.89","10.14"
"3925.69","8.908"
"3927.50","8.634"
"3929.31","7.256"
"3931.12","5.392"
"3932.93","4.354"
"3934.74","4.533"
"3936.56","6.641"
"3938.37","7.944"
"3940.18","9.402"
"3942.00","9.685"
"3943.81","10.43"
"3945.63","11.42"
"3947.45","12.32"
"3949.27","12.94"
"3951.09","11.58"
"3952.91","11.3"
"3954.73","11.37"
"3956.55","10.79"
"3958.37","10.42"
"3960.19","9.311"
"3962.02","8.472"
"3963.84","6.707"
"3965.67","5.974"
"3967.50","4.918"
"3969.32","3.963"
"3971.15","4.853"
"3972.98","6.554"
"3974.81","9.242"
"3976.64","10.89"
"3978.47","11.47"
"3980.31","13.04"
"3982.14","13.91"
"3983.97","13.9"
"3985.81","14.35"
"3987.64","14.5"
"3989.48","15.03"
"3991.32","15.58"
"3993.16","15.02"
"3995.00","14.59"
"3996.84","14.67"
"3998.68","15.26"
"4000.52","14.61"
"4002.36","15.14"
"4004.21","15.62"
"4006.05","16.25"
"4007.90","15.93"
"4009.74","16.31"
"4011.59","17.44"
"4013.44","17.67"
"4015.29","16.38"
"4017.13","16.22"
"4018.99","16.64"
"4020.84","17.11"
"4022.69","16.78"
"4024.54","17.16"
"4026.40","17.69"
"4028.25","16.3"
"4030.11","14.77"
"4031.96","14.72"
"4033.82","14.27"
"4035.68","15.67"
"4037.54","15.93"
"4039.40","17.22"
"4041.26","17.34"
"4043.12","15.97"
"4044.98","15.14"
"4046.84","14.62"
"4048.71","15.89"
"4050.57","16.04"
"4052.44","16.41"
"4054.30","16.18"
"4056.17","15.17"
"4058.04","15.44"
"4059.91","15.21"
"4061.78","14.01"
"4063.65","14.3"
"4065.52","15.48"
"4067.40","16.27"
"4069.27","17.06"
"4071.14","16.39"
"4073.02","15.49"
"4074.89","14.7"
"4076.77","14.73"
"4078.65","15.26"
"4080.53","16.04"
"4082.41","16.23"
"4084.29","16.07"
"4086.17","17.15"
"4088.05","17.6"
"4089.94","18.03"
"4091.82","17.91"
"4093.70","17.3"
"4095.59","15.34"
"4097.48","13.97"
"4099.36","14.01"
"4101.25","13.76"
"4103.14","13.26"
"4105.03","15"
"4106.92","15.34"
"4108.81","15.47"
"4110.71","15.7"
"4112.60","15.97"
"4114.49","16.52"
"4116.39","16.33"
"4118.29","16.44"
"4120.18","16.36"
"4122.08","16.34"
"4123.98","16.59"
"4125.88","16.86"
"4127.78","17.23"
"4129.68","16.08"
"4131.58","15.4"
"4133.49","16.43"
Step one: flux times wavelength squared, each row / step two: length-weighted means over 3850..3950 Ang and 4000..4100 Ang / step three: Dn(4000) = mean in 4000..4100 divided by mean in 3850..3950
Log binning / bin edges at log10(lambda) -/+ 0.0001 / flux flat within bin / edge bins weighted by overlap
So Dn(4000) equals 1.7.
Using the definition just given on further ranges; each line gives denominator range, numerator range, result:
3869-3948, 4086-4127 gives 1.76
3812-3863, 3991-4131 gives 2.09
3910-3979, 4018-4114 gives 1.78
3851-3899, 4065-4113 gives 1.78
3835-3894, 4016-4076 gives 1.85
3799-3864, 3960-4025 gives 1.60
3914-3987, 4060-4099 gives 1.75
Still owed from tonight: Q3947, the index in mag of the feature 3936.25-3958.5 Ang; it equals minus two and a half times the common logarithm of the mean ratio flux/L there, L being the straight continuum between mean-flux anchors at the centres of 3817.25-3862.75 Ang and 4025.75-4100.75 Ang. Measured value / 0.14 mag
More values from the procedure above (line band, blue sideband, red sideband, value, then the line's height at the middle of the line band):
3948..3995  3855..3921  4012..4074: 0.25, 13.5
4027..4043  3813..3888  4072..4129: -0.13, 14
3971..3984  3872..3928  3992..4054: 0.31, 14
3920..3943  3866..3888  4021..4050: 0.39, 11.7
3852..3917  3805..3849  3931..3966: -0.18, 8.8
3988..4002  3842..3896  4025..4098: -0.09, 13.8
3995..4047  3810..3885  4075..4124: -0.17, 13.7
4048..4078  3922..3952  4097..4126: -0.14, 13.7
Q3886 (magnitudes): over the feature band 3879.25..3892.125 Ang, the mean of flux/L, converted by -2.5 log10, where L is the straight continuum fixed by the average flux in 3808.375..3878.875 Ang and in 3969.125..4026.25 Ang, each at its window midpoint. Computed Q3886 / 0.13 mag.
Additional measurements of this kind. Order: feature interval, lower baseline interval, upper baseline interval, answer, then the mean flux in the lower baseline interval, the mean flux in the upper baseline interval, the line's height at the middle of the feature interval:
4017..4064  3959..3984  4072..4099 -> -0.211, 8.64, 16.1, 13.1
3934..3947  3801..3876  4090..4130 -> 0.309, 9.08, 15.8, 11.6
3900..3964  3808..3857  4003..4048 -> 0.215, 8.5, 16.2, 12.5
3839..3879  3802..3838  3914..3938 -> -0.101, 8.53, 9.15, 8.76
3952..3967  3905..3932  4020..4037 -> 0.363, 11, 16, 12.9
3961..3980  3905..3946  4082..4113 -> 0.463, 9.93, 15.8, 11.5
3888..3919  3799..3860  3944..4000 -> -0.137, 8.87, 11.2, 10.1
